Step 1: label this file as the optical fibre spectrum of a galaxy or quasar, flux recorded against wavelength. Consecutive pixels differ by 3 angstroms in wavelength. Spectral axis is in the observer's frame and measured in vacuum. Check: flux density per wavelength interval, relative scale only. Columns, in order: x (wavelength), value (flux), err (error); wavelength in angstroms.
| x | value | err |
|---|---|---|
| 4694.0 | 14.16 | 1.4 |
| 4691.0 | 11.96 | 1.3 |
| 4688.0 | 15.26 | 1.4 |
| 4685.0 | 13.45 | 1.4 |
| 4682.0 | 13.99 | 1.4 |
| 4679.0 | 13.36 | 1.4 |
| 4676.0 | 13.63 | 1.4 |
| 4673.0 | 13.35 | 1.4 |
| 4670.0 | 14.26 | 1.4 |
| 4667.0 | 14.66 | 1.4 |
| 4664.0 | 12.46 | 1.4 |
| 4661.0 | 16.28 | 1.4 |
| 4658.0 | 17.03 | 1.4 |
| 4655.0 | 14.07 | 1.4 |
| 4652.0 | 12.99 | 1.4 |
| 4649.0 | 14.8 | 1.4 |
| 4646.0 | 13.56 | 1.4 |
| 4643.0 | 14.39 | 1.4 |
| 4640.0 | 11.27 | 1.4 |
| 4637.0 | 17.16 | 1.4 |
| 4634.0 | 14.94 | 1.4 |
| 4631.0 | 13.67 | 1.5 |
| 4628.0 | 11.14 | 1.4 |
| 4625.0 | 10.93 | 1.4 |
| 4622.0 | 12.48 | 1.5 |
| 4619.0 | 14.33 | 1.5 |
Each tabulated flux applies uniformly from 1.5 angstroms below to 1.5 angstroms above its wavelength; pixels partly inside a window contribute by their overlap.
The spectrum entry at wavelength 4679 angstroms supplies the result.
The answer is 13.36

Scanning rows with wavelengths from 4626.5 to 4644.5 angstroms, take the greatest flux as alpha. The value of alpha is 17.16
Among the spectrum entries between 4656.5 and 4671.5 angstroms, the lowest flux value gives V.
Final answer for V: 12.46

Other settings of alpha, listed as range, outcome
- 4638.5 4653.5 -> 14.8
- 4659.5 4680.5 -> 16.28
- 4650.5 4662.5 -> 17.03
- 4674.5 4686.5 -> 13.99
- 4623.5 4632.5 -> 13.67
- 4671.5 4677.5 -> 13.63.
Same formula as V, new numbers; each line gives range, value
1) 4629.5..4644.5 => 11.27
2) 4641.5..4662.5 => 12.99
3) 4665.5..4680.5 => 13.35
